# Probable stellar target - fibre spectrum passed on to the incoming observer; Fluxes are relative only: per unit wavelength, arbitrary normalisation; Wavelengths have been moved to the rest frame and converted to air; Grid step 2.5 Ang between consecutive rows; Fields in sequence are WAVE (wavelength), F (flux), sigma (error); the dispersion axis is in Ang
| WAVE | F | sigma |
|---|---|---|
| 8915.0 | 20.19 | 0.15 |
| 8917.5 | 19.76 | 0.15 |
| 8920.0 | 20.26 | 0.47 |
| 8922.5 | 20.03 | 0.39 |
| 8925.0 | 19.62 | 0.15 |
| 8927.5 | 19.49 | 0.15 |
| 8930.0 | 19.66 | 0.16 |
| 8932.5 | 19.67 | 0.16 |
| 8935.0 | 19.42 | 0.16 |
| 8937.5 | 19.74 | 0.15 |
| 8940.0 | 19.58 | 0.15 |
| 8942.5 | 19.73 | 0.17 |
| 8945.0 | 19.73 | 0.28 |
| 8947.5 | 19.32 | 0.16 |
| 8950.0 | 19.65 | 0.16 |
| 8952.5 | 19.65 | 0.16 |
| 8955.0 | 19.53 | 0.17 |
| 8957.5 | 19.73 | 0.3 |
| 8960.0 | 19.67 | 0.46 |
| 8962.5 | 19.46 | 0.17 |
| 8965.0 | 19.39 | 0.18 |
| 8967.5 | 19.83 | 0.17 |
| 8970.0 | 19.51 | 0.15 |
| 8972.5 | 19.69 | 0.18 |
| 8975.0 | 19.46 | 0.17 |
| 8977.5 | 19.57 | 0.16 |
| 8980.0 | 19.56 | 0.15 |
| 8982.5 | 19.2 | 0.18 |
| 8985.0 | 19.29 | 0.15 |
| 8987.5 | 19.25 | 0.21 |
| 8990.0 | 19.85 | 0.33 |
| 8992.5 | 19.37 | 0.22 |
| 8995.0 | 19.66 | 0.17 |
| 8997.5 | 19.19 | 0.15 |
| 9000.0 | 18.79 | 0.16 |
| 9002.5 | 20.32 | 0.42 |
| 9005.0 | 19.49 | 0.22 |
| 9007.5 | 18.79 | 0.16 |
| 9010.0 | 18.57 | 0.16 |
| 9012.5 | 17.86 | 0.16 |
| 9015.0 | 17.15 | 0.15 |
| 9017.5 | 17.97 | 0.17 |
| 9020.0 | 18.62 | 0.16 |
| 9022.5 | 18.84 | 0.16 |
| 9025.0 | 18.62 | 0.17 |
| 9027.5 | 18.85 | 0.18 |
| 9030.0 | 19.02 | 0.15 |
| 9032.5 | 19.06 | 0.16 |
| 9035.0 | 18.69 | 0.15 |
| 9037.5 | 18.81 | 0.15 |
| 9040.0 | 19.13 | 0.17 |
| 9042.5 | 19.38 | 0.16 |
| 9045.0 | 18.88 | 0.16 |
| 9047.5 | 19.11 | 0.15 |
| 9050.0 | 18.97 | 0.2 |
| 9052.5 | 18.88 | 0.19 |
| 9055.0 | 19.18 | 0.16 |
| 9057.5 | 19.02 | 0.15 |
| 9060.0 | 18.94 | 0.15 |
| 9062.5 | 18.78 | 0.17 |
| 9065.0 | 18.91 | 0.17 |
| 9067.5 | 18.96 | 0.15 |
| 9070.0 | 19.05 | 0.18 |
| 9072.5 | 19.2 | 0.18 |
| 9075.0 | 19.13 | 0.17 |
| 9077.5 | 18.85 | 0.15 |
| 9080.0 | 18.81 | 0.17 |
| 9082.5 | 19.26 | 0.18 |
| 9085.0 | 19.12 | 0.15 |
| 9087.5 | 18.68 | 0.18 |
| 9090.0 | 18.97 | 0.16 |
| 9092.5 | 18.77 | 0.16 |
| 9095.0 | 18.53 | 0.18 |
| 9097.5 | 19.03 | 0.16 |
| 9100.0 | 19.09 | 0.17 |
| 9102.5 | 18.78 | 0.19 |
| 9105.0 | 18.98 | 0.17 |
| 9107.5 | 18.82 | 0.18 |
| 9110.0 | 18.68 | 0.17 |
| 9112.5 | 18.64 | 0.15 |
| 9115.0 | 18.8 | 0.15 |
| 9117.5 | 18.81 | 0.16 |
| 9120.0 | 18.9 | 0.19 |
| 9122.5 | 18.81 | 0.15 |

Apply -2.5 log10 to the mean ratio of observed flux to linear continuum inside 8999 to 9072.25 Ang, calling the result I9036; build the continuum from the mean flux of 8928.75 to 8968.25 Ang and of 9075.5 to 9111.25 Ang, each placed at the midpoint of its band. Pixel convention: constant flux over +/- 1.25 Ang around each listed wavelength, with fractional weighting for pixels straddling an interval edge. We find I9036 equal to 0.02 mag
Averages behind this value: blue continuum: 19.6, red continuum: 18.9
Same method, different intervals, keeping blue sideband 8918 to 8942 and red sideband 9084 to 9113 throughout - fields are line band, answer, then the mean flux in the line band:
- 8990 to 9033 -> 0.02 mag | 18.9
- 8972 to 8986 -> 0.00 mag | 19.5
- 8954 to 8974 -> 0.00 mag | 19.6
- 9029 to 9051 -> 0.01 mag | 19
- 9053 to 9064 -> 0.00 mag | 19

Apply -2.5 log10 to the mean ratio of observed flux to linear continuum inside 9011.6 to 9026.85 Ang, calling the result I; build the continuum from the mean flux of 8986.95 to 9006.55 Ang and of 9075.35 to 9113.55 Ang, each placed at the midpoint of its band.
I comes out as 0.07 mag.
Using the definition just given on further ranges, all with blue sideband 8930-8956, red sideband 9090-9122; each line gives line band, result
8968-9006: -0.01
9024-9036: 0.02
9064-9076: 0.00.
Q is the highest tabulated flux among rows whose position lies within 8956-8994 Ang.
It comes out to 19.85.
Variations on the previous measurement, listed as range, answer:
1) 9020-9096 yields 19.38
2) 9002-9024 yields 20.32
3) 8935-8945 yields 19.74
